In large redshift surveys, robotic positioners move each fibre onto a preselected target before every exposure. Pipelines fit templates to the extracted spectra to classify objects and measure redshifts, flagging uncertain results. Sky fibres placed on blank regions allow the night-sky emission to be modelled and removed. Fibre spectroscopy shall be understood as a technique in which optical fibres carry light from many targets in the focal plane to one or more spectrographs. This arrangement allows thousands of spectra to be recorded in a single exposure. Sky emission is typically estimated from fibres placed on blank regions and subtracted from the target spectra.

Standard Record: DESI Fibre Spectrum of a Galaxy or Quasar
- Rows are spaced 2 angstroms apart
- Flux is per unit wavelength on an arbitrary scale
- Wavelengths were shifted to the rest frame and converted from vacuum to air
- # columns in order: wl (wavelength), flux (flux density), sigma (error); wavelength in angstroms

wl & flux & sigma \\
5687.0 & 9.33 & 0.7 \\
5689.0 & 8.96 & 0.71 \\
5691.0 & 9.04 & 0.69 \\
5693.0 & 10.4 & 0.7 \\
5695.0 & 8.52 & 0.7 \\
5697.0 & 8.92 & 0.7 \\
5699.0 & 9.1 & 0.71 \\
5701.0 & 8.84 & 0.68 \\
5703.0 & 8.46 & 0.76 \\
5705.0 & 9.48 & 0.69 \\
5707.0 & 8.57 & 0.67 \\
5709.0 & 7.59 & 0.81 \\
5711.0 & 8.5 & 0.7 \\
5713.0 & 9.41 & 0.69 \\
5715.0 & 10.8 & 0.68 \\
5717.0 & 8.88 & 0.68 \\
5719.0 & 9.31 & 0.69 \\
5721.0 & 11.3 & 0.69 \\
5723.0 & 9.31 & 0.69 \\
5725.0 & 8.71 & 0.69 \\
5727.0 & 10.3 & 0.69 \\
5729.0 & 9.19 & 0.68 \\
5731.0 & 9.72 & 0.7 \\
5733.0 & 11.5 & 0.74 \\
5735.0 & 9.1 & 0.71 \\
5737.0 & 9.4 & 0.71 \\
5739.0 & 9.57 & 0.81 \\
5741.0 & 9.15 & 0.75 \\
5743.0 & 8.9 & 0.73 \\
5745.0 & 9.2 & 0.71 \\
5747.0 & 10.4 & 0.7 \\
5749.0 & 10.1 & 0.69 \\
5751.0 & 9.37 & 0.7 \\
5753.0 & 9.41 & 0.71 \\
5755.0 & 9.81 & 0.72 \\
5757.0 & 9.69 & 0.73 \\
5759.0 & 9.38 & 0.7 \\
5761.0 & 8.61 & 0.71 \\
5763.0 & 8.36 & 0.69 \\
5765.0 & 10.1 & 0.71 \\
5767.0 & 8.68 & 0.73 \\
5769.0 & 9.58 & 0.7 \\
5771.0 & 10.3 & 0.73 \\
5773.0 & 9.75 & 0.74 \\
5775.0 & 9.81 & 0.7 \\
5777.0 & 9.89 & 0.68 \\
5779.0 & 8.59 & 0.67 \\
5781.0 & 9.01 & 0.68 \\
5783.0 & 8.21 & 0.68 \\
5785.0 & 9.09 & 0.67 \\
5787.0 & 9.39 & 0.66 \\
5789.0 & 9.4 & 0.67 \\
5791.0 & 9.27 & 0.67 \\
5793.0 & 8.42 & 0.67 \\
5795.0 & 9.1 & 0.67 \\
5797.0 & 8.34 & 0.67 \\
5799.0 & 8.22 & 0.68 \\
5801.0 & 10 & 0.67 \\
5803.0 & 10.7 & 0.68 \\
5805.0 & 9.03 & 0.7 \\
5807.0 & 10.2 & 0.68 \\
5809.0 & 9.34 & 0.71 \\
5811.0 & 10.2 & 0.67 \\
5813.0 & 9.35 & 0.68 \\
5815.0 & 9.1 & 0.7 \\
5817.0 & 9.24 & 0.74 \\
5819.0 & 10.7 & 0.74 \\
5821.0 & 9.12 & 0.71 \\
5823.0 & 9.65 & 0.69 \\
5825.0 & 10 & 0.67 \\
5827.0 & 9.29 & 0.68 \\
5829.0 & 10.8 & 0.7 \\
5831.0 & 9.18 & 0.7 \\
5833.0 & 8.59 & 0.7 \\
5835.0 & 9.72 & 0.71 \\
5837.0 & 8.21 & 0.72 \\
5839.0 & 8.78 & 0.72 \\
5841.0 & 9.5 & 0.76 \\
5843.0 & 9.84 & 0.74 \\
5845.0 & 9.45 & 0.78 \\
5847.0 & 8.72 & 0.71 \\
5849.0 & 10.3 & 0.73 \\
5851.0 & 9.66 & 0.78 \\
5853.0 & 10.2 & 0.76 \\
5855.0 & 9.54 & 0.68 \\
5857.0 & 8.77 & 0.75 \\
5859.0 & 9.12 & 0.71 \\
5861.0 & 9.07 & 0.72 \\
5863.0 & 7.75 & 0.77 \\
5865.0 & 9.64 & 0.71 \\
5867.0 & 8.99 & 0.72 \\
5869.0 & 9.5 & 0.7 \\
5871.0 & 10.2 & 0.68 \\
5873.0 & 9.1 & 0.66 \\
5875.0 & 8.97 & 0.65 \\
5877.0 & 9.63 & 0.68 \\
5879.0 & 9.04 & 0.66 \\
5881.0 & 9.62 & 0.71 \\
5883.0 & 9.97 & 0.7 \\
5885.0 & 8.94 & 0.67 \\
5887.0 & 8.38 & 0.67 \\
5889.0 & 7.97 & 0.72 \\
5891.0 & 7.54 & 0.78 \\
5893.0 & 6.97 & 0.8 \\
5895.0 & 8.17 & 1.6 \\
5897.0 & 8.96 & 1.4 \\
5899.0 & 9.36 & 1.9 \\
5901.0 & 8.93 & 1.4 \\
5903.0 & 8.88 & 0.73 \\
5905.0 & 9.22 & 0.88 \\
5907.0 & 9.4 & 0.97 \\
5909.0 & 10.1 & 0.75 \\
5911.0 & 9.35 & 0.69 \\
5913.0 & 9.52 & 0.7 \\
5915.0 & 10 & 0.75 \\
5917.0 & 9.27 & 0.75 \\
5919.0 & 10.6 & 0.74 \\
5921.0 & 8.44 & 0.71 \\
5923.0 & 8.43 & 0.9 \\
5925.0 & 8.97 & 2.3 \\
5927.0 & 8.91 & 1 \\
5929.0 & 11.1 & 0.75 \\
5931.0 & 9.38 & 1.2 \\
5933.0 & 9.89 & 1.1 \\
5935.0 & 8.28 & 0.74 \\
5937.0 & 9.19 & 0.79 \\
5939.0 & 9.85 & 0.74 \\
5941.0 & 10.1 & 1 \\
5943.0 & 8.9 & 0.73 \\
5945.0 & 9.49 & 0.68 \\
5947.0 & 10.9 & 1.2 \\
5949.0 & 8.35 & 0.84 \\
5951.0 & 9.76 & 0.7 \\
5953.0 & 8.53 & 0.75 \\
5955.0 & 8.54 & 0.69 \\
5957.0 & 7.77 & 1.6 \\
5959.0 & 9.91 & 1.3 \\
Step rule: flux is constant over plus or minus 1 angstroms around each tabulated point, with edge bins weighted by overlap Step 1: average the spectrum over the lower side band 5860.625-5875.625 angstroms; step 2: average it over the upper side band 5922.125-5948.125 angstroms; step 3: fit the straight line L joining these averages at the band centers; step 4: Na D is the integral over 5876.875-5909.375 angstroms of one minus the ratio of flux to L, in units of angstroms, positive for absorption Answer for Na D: 1.5 angstroms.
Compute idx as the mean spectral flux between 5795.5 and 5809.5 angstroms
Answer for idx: 9.4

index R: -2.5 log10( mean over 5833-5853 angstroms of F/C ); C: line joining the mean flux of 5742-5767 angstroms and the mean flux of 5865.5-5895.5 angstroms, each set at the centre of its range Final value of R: -0.04 mag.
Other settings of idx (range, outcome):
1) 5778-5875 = 9.32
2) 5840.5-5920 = 9.2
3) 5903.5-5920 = 9.66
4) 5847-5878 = 9.34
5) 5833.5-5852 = 9.33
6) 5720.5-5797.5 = 9.42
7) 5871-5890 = 9.13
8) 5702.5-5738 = 9.43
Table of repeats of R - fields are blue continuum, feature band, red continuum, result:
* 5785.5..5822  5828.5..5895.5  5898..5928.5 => 0.03 mag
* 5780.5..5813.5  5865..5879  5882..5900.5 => -0.09 mag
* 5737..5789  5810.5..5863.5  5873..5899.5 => -0.05 mag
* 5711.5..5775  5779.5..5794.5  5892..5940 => 0.06 mag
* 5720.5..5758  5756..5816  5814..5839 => 0.03 mag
